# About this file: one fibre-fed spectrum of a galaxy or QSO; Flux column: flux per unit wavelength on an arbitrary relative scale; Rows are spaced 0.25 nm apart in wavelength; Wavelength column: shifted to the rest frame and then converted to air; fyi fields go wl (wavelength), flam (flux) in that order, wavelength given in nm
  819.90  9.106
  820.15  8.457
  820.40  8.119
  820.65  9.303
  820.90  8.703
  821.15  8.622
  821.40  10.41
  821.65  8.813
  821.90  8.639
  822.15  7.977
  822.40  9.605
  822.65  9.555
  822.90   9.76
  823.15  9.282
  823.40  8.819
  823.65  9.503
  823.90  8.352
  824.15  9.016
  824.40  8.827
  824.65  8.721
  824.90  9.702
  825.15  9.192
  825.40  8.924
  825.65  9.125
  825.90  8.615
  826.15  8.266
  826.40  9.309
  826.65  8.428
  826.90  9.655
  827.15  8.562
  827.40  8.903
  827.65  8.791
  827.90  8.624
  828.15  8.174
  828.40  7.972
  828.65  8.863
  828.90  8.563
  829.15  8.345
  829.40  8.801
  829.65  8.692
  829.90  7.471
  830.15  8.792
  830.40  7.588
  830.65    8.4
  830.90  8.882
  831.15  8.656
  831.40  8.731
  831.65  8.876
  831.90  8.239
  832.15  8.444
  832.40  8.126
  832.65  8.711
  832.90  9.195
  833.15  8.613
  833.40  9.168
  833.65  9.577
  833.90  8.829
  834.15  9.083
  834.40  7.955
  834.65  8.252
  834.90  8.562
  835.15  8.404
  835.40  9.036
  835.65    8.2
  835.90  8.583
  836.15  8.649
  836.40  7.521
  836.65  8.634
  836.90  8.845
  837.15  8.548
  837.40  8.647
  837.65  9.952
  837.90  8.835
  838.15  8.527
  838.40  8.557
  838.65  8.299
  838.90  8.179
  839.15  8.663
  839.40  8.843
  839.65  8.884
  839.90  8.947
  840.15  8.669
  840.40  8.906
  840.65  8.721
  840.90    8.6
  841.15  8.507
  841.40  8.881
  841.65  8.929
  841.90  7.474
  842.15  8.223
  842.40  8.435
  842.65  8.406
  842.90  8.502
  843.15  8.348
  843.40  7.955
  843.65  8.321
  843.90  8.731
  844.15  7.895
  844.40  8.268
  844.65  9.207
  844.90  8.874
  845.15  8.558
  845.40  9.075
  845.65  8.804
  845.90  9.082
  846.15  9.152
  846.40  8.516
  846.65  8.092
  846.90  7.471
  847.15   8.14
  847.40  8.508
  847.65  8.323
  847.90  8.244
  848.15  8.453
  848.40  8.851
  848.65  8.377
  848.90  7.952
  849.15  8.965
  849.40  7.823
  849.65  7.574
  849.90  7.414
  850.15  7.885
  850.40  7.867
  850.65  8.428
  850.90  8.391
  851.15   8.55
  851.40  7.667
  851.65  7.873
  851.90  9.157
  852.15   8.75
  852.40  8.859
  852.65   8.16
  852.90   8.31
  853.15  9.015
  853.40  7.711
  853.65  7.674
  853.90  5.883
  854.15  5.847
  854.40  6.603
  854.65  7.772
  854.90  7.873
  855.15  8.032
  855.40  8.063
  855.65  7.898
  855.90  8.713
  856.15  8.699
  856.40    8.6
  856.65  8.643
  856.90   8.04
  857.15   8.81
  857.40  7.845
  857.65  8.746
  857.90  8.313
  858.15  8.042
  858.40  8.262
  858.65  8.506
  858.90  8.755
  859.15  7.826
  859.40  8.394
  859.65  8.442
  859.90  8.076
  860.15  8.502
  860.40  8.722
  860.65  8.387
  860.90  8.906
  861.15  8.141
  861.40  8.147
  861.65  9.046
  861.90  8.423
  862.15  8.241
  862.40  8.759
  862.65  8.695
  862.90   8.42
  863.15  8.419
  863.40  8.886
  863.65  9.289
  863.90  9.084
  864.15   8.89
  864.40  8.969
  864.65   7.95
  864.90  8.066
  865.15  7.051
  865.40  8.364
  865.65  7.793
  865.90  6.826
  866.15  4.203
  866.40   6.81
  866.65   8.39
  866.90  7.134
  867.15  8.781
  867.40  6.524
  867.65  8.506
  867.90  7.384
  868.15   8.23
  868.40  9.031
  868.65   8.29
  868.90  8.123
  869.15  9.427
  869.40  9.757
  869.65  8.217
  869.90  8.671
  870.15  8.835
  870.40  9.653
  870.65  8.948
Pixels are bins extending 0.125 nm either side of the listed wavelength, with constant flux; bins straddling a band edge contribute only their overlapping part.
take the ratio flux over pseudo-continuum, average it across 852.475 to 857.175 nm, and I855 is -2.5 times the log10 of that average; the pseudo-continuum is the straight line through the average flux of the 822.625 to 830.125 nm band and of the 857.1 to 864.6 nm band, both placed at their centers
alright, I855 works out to 0.09 mag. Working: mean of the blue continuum 8.82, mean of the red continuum 8.52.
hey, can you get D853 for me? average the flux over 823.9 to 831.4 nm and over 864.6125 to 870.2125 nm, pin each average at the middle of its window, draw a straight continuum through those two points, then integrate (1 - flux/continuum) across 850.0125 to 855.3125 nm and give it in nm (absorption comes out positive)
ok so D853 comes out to 0.18 nm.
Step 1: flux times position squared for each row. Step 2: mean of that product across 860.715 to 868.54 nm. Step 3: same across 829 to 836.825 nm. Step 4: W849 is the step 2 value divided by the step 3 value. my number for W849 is 1.0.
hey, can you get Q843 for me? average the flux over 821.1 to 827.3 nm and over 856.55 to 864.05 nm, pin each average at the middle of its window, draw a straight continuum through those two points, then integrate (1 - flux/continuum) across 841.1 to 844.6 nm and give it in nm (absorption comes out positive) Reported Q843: 0.16 nm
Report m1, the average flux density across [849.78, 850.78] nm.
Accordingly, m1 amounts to 7.9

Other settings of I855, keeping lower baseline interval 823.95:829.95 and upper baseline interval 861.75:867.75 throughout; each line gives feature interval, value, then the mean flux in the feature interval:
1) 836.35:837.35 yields 0.01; 8.47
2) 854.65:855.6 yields 0.03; 7.95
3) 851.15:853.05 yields -0.02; 8.41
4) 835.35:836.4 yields 0.01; 8.46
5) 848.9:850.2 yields 0.05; 7.94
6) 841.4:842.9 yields 0.01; 8.36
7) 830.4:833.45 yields 0.00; 8.61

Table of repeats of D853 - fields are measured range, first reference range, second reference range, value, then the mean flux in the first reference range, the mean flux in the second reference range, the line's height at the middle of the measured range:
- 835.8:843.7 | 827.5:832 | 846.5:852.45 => -0.20 nm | 8.47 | 8.23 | 8.35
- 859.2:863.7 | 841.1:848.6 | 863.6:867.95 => -0.35 nm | 8.47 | 7.76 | 7.91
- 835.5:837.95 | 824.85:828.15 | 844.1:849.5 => 0.01 nm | 8.88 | 8.49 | 8.69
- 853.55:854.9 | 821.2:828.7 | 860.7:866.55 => 0.24 nm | 8.94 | 8.15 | 8.34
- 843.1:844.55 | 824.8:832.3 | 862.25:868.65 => 0.02 nm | 8.65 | 8.02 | 8.39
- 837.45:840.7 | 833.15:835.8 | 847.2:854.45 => -0.09 nm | 8.7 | 8.05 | 8.52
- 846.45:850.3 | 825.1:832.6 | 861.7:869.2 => 0.09 nm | 8.6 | 8.09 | 8.33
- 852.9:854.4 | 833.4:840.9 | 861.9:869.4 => 0.20 nm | 8.67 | 8.12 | 8.35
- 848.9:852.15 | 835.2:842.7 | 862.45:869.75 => 0.10 nm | 8.6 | 8.13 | 8.4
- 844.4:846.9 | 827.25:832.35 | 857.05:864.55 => -0.06 nm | 8.49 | 8.53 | 8.51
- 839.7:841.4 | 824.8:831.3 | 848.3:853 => -0.06 nm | 8.66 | 8.25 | 8.43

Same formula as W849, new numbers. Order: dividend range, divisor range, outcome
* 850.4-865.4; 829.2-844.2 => 1.02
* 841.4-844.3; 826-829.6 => 1.00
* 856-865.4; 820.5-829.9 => 1.04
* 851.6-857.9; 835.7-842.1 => 0.97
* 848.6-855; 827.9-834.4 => 0.97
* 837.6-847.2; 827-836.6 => 1.03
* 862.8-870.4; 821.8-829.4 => 1.01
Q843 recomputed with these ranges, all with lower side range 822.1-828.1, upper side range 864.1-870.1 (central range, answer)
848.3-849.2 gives -0.008 nm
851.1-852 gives 0.008 nm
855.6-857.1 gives -0.045 nm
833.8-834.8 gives 0.027 nm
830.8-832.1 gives 0.025 nm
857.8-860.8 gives -0.072 nm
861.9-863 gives -0.059 nm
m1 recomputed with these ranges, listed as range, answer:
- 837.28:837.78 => 9.3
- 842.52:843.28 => 8.42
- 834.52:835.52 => 8.56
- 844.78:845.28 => 8.72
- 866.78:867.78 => 7.74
